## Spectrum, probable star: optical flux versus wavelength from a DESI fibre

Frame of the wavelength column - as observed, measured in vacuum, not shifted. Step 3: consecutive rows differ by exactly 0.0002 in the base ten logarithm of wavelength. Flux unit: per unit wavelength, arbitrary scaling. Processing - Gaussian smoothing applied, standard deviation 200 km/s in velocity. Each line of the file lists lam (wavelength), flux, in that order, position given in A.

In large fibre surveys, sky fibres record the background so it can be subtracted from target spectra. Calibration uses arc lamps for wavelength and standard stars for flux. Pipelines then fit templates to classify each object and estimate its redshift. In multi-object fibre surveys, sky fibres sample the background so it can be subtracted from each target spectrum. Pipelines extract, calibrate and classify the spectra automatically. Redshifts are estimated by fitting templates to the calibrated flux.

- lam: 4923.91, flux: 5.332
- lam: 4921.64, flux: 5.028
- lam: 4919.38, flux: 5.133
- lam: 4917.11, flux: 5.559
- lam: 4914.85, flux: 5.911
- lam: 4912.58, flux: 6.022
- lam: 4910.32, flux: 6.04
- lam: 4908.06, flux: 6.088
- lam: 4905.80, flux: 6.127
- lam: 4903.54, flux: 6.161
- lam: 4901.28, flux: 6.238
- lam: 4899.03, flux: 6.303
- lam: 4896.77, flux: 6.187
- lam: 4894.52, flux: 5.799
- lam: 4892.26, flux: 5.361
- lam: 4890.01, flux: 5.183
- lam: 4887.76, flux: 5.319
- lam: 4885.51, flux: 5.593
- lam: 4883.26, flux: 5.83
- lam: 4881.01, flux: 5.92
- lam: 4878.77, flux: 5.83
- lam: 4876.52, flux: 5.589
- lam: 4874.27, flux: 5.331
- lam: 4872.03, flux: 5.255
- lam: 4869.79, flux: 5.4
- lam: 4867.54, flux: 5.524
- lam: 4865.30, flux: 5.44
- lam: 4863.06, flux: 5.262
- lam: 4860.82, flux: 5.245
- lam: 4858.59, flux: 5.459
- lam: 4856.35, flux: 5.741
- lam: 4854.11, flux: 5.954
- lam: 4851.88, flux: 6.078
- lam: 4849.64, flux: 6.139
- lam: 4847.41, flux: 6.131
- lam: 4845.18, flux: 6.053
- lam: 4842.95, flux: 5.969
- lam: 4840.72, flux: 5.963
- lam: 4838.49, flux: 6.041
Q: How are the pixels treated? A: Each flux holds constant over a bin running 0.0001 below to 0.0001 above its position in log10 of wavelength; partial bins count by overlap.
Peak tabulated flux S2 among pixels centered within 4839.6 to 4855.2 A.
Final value 6.139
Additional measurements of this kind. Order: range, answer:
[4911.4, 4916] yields 6.022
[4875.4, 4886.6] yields 5.92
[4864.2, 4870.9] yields 5.524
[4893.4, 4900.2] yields 6.303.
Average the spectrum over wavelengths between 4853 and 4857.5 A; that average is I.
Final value 5.84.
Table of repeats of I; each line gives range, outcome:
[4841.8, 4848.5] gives 6.05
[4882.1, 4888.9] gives 5.58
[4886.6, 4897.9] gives 5.57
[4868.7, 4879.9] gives 5.48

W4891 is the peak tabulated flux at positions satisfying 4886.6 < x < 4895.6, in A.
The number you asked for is 5.799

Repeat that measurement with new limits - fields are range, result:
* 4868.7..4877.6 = 5.589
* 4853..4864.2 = 5.954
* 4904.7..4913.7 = 6.127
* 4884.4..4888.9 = 5.593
